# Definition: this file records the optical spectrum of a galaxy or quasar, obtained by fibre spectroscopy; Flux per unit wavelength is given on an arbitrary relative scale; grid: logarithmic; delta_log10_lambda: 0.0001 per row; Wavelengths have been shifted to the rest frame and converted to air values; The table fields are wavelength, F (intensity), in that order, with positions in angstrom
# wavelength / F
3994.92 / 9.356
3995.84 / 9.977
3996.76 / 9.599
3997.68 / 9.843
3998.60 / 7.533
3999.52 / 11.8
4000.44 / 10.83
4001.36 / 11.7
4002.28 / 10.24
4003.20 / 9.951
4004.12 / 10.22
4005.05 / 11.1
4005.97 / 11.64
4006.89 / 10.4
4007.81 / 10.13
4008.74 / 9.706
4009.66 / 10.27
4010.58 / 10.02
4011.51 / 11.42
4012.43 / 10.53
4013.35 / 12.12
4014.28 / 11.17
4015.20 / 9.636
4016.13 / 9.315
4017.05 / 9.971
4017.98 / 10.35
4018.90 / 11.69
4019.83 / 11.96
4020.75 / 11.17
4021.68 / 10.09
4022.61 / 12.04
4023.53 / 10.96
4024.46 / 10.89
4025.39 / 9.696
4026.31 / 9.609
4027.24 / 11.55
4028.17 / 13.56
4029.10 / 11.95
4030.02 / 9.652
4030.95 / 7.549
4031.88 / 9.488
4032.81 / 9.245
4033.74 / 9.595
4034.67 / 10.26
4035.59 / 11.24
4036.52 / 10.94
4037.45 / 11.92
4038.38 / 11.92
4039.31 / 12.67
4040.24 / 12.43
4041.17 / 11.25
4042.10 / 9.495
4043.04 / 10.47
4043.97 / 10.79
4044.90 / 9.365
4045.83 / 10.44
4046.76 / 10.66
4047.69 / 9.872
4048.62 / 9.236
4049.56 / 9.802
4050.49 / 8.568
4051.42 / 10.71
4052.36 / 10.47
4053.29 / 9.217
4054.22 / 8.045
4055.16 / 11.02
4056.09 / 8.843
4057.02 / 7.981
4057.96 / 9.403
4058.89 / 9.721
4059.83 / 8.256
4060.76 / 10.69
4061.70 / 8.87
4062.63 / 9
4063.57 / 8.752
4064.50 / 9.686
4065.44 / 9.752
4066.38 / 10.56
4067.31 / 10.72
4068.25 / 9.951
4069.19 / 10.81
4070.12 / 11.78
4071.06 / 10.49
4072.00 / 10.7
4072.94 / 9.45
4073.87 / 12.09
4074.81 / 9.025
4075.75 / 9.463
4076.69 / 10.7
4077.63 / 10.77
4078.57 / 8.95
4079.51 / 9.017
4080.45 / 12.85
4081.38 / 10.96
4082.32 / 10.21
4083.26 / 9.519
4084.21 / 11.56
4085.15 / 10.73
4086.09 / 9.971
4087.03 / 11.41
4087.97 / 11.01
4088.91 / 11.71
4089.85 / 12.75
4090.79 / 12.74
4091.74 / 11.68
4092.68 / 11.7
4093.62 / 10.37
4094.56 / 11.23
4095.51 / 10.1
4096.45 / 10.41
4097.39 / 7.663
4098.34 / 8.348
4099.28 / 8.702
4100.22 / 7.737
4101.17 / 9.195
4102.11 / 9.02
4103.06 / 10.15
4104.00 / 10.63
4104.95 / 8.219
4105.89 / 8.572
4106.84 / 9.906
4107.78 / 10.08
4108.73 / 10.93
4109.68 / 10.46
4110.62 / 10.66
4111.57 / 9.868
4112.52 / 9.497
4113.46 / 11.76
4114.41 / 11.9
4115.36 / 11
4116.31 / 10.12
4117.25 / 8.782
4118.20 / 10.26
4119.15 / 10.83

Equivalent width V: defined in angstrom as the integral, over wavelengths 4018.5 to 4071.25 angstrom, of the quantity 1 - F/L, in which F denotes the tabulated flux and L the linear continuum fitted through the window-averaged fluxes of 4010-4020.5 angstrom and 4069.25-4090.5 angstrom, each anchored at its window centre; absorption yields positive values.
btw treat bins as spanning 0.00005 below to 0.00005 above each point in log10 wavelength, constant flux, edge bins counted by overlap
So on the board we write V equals 2.2 angstrom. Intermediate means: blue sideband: 10.8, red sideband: 10.7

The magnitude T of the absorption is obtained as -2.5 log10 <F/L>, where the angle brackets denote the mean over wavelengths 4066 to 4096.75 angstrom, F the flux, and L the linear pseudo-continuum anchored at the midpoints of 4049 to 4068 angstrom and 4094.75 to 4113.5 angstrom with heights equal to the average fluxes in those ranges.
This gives -0.13 mag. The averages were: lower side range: 9.5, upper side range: 9.57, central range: 10.8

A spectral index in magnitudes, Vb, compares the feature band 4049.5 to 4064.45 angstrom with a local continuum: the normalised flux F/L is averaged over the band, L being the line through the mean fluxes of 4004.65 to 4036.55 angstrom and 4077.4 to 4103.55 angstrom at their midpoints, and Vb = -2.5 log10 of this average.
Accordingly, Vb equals 0.125 mag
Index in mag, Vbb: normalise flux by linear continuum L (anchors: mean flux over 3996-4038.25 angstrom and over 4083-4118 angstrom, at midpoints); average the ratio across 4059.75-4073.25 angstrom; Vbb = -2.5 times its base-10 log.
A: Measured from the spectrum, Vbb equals 0.039 mag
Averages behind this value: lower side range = 10.6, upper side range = 10.3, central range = 10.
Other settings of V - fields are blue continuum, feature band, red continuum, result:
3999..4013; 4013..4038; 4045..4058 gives -1.1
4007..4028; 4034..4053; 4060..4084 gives -0.3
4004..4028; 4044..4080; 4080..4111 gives 2.3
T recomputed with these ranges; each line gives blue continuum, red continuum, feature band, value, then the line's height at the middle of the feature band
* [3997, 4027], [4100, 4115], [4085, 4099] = -0.07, 10.1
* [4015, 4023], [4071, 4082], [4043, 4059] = 0.09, 10.5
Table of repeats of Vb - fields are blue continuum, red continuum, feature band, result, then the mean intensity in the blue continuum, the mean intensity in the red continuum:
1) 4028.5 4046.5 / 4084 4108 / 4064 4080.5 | 0.005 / 10.6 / 10.2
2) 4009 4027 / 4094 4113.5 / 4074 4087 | -0.048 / 10.7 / 9.63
